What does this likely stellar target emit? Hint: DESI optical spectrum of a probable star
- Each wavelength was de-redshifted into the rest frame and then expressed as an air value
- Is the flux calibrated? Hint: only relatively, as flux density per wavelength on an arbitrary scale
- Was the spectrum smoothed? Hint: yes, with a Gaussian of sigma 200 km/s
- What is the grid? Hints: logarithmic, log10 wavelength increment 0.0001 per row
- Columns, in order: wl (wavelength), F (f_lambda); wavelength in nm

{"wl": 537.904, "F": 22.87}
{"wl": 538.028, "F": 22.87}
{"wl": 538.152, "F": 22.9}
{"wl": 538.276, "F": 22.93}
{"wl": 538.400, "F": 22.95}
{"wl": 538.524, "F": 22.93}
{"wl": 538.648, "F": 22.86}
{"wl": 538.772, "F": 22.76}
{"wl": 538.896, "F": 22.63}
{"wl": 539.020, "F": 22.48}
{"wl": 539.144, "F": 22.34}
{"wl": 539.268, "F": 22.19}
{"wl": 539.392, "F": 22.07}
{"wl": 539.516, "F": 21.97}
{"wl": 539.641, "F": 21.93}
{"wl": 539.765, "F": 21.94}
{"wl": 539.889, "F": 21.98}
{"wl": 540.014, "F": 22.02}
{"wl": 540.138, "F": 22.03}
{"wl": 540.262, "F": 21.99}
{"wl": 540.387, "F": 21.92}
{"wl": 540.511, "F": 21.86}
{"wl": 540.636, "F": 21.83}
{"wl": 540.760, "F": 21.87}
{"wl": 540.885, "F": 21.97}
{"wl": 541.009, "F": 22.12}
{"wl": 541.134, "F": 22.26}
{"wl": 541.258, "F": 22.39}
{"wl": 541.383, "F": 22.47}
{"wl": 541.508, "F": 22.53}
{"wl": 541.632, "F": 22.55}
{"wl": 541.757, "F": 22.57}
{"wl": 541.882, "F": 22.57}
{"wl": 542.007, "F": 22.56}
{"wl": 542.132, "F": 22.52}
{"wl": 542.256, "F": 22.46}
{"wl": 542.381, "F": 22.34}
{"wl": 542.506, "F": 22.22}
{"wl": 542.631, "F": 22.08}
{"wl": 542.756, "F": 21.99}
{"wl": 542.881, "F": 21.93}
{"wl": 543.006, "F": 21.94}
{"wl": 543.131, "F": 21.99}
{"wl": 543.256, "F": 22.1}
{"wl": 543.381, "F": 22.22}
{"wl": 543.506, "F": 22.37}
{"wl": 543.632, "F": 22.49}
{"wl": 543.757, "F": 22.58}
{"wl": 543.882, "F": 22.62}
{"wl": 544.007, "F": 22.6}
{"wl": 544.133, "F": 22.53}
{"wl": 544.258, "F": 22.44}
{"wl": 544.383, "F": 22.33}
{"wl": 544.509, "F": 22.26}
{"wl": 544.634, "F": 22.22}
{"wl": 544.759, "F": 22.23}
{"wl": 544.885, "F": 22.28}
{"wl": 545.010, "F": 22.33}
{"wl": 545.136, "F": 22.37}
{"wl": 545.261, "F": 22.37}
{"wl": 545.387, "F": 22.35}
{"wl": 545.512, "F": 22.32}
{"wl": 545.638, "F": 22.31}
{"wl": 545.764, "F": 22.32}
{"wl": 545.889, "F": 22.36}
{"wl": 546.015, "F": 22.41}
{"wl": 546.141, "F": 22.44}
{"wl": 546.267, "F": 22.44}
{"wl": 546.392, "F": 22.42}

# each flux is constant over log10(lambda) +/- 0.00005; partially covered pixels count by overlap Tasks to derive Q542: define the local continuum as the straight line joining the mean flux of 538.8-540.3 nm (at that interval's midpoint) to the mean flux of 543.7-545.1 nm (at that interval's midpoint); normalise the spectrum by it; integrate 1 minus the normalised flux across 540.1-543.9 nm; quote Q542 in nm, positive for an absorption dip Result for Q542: 0.01 nm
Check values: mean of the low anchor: 22.2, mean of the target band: 22.2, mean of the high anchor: 22.4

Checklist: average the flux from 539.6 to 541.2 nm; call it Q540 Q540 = 22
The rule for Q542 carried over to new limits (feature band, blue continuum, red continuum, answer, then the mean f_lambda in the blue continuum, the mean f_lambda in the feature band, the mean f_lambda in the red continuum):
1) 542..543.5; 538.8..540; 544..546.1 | 0.006 nm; 22.2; 22.2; 22.3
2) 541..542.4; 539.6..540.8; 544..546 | -0.025 nm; 21.9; 22.5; 22.3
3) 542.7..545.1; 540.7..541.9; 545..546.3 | 0.006 nm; 22.3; 22.3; 22.4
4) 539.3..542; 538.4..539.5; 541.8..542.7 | 0.039 nm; 22.6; 22.1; 22.4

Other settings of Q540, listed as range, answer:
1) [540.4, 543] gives 22.2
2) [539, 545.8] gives 22.2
